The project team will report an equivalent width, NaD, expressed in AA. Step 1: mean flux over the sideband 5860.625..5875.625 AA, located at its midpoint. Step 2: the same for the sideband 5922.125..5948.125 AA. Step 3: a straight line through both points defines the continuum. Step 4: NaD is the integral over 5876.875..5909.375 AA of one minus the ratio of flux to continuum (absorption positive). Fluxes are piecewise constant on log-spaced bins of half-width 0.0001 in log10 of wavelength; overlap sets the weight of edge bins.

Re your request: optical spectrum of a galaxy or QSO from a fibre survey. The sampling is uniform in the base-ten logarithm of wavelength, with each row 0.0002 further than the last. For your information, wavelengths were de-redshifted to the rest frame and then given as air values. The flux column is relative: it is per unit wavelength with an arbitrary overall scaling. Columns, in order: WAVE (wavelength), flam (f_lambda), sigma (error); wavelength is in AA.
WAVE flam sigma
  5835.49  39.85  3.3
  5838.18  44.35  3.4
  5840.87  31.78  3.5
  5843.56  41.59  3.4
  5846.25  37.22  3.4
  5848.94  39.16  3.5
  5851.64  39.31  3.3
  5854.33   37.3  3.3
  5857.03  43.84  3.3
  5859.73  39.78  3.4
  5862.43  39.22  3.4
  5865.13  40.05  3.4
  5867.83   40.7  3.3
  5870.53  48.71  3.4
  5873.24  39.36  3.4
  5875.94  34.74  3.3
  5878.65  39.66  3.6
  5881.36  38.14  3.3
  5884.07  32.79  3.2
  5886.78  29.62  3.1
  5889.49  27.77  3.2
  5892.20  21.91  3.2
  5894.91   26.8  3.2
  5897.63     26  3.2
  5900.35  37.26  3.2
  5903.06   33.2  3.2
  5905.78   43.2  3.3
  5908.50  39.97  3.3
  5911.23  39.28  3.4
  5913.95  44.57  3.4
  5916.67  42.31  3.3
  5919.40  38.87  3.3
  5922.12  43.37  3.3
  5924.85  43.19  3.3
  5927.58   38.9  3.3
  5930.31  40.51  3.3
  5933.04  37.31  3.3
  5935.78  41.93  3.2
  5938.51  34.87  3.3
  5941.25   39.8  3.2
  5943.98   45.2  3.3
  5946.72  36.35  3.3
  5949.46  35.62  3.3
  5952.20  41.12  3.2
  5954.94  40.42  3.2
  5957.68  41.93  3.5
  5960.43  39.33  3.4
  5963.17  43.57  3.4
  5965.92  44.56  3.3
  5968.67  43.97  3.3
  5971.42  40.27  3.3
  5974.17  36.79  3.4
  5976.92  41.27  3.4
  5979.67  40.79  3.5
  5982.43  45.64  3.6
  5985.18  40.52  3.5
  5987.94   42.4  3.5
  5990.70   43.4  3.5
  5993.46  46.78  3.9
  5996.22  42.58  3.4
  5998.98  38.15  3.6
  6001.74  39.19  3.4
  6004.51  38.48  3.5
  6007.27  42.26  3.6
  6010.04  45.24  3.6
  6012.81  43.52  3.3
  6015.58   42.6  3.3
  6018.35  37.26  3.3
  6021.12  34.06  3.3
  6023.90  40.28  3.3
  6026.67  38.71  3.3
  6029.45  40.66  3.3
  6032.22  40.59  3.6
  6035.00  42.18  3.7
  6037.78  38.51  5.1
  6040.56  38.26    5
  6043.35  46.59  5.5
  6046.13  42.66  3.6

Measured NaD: 6.2 AA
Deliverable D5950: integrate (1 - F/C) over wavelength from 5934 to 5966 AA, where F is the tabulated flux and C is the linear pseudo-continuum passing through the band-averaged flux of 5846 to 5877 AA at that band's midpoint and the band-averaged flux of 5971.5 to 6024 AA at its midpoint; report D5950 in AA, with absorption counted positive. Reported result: 0.45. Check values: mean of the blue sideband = 40.1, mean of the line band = 40.2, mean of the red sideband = 41.1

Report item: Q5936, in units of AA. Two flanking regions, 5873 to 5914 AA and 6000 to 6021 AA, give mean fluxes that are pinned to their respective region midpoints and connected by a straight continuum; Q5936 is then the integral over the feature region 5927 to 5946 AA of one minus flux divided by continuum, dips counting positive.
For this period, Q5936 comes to -1.6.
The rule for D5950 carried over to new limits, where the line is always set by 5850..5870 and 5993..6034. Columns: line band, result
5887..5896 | 3.2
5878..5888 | 1.4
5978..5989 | -0.5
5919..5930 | -0.2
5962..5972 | -0.7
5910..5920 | -0.3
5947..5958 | 0.3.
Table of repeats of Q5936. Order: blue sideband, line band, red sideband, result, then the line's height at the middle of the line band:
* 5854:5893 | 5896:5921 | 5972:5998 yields 0.31 AA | 38.7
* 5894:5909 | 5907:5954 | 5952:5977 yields -3.44 AA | 37.5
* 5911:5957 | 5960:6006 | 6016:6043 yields -2.16 AA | 39.8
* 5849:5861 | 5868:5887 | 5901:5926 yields 0.95 AA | 40.3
